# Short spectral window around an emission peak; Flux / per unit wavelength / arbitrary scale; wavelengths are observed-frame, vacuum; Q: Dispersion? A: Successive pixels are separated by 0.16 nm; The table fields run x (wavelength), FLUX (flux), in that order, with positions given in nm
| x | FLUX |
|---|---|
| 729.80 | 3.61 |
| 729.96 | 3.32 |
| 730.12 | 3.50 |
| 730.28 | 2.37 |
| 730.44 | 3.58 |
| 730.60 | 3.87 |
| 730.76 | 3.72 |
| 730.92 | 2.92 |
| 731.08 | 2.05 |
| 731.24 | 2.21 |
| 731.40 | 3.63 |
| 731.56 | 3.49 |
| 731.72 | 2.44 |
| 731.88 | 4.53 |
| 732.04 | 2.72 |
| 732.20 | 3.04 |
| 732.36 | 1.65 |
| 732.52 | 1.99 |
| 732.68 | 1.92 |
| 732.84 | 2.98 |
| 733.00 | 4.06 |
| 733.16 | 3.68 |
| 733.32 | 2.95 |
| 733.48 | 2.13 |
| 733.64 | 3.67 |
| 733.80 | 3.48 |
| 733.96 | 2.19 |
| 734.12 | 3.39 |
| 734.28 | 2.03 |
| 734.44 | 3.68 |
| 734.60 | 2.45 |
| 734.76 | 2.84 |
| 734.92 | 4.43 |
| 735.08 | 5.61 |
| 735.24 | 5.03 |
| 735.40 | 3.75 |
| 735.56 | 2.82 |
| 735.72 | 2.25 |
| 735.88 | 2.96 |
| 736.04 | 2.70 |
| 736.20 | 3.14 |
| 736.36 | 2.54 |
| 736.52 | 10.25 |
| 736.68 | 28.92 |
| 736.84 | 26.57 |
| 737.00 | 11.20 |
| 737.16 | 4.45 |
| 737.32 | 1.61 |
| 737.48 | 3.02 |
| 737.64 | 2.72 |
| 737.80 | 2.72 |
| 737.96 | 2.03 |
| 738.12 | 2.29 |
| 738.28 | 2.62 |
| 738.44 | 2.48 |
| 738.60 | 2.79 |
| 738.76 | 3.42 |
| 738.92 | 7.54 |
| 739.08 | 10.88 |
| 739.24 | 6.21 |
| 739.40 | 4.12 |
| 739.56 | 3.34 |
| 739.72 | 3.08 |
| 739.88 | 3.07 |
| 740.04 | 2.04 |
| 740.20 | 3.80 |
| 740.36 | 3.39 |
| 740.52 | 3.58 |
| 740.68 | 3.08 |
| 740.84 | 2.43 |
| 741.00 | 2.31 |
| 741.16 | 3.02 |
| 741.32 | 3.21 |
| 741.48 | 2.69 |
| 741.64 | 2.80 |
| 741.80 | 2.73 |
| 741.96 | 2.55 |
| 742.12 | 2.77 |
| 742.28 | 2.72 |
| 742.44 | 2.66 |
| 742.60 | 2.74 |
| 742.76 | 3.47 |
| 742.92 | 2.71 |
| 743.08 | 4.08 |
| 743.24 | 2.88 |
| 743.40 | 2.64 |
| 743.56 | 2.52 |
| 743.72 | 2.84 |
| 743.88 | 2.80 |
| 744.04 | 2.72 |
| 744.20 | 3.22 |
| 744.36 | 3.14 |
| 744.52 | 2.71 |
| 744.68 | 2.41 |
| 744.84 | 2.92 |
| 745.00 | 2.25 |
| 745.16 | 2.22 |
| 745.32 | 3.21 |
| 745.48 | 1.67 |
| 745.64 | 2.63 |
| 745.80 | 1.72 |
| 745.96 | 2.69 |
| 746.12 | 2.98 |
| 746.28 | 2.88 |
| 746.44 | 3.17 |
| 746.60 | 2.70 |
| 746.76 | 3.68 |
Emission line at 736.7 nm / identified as H-alpha 6563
